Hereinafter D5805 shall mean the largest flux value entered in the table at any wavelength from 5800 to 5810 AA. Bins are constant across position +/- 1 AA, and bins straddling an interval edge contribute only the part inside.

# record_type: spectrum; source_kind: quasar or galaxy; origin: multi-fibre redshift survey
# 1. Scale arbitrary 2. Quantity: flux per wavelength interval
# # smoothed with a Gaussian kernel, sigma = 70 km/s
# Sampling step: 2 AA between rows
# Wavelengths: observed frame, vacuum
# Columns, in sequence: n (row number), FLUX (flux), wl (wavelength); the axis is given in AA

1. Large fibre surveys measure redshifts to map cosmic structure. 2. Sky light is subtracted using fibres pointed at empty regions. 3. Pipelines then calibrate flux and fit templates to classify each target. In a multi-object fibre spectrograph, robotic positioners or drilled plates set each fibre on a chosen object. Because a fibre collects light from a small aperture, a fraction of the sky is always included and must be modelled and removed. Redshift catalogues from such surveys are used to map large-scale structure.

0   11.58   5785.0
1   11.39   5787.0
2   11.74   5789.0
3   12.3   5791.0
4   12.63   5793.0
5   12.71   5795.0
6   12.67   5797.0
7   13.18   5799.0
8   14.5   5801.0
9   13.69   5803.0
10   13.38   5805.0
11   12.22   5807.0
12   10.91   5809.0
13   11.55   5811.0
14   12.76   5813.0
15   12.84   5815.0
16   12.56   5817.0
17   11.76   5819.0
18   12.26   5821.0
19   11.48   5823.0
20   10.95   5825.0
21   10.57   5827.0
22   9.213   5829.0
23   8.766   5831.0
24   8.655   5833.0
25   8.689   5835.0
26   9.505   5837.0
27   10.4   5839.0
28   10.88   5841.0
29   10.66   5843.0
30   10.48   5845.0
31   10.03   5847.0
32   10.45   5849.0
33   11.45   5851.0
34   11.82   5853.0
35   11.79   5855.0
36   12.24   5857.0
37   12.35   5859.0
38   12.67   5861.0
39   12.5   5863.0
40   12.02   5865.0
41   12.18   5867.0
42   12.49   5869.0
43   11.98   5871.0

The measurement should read 14.5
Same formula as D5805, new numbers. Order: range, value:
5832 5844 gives 10.88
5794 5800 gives 13.18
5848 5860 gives 12.35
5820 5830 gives 12.26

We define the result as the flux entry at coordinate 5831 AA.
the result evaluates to 8.766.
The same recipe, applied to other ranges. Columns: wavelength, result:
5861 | 12.67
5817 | 12.56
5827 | 10.57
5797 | 12.67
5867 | 12.18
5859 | 12.35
